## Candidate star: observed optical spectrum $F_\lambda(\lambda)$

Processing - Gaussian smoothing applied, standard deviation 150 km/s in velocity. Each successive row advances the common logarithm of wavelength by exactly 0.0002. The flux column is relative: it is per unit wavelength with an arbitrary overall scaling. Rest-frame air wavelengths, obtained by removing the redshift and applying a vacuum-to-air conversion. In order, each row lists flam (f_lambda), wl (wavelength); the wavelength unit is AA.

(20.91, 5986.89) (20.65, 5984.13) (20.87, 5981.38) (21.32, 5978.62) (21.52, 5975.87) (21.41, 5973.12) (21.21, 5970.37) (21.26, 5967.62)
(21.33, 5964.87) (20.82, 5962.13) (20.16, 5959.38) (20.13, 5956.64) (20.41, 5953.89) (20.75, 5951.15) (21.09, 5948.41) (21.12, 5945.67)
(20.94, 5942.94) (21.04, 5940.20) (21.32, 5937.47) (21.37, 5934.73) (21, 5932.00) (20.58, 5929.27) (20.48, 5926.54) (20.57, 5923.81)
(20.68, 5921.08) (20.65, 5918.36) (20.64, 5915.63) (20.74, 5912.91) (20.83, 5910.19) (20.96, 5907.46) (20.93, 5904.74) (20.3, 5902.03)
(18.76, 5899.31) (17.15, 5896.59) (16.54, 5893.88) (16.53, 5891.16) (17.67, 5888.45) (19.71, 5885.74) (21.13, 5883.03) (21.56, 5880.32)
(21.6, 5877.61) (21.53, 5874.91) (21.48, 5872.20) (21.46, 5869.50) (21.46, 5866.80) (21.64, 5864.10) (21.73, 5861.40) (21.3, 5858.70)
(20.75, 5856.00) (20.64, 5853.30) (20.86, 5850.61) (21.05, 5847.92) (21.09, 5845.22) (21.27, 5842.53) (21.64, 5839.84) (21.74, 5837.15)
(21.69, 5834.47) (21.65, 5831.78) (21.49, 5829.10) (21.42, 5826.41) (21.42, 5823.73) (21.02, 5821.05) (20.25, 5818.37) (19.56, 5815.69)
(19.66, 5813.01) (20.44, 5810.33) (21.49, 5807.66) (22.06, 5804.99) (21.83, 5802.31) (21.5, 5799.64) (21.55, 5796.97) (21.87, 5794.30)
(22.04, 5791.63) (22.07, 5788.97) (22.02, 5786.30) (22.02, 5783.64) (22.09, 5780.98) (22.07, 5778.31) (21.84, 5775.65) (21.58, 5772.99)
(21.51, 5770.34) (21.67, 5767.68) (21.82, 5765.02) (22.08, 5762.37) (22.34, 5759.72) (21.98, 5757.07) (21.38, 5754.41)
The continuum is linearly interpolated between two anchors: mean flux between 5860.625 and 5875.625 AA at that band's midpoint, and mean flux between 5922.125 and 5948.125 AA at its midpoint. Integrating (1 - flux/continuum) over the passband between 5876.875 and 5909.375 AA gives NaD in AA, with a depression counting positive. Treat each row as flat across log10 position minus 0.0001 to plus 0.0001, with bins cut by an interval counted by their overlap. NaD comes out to 2.9 AA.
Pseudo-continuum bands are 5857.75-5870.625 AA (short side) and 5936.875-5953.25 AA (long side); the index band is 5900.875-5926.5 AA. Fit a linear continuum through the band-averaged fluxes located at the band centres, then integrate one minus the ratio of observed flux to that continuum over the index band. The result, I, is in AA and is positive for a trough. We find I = 0.6 AA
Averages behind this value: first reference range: 21.5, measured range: 20.7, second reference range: 21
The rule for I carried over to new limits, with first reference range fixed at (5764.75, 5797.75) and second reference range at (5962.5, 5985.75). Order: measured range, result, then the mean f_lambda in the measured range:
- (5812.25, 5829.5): 0.83 AA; 20.7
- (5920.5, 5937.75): 0.41 AA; 20.8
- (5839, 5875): 0.55 AA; 21.3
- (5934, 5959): 0.48 AA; 20.9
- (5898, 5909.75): 0.62 AA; 20.3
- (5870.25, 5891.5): 1.14 AA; 20.4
